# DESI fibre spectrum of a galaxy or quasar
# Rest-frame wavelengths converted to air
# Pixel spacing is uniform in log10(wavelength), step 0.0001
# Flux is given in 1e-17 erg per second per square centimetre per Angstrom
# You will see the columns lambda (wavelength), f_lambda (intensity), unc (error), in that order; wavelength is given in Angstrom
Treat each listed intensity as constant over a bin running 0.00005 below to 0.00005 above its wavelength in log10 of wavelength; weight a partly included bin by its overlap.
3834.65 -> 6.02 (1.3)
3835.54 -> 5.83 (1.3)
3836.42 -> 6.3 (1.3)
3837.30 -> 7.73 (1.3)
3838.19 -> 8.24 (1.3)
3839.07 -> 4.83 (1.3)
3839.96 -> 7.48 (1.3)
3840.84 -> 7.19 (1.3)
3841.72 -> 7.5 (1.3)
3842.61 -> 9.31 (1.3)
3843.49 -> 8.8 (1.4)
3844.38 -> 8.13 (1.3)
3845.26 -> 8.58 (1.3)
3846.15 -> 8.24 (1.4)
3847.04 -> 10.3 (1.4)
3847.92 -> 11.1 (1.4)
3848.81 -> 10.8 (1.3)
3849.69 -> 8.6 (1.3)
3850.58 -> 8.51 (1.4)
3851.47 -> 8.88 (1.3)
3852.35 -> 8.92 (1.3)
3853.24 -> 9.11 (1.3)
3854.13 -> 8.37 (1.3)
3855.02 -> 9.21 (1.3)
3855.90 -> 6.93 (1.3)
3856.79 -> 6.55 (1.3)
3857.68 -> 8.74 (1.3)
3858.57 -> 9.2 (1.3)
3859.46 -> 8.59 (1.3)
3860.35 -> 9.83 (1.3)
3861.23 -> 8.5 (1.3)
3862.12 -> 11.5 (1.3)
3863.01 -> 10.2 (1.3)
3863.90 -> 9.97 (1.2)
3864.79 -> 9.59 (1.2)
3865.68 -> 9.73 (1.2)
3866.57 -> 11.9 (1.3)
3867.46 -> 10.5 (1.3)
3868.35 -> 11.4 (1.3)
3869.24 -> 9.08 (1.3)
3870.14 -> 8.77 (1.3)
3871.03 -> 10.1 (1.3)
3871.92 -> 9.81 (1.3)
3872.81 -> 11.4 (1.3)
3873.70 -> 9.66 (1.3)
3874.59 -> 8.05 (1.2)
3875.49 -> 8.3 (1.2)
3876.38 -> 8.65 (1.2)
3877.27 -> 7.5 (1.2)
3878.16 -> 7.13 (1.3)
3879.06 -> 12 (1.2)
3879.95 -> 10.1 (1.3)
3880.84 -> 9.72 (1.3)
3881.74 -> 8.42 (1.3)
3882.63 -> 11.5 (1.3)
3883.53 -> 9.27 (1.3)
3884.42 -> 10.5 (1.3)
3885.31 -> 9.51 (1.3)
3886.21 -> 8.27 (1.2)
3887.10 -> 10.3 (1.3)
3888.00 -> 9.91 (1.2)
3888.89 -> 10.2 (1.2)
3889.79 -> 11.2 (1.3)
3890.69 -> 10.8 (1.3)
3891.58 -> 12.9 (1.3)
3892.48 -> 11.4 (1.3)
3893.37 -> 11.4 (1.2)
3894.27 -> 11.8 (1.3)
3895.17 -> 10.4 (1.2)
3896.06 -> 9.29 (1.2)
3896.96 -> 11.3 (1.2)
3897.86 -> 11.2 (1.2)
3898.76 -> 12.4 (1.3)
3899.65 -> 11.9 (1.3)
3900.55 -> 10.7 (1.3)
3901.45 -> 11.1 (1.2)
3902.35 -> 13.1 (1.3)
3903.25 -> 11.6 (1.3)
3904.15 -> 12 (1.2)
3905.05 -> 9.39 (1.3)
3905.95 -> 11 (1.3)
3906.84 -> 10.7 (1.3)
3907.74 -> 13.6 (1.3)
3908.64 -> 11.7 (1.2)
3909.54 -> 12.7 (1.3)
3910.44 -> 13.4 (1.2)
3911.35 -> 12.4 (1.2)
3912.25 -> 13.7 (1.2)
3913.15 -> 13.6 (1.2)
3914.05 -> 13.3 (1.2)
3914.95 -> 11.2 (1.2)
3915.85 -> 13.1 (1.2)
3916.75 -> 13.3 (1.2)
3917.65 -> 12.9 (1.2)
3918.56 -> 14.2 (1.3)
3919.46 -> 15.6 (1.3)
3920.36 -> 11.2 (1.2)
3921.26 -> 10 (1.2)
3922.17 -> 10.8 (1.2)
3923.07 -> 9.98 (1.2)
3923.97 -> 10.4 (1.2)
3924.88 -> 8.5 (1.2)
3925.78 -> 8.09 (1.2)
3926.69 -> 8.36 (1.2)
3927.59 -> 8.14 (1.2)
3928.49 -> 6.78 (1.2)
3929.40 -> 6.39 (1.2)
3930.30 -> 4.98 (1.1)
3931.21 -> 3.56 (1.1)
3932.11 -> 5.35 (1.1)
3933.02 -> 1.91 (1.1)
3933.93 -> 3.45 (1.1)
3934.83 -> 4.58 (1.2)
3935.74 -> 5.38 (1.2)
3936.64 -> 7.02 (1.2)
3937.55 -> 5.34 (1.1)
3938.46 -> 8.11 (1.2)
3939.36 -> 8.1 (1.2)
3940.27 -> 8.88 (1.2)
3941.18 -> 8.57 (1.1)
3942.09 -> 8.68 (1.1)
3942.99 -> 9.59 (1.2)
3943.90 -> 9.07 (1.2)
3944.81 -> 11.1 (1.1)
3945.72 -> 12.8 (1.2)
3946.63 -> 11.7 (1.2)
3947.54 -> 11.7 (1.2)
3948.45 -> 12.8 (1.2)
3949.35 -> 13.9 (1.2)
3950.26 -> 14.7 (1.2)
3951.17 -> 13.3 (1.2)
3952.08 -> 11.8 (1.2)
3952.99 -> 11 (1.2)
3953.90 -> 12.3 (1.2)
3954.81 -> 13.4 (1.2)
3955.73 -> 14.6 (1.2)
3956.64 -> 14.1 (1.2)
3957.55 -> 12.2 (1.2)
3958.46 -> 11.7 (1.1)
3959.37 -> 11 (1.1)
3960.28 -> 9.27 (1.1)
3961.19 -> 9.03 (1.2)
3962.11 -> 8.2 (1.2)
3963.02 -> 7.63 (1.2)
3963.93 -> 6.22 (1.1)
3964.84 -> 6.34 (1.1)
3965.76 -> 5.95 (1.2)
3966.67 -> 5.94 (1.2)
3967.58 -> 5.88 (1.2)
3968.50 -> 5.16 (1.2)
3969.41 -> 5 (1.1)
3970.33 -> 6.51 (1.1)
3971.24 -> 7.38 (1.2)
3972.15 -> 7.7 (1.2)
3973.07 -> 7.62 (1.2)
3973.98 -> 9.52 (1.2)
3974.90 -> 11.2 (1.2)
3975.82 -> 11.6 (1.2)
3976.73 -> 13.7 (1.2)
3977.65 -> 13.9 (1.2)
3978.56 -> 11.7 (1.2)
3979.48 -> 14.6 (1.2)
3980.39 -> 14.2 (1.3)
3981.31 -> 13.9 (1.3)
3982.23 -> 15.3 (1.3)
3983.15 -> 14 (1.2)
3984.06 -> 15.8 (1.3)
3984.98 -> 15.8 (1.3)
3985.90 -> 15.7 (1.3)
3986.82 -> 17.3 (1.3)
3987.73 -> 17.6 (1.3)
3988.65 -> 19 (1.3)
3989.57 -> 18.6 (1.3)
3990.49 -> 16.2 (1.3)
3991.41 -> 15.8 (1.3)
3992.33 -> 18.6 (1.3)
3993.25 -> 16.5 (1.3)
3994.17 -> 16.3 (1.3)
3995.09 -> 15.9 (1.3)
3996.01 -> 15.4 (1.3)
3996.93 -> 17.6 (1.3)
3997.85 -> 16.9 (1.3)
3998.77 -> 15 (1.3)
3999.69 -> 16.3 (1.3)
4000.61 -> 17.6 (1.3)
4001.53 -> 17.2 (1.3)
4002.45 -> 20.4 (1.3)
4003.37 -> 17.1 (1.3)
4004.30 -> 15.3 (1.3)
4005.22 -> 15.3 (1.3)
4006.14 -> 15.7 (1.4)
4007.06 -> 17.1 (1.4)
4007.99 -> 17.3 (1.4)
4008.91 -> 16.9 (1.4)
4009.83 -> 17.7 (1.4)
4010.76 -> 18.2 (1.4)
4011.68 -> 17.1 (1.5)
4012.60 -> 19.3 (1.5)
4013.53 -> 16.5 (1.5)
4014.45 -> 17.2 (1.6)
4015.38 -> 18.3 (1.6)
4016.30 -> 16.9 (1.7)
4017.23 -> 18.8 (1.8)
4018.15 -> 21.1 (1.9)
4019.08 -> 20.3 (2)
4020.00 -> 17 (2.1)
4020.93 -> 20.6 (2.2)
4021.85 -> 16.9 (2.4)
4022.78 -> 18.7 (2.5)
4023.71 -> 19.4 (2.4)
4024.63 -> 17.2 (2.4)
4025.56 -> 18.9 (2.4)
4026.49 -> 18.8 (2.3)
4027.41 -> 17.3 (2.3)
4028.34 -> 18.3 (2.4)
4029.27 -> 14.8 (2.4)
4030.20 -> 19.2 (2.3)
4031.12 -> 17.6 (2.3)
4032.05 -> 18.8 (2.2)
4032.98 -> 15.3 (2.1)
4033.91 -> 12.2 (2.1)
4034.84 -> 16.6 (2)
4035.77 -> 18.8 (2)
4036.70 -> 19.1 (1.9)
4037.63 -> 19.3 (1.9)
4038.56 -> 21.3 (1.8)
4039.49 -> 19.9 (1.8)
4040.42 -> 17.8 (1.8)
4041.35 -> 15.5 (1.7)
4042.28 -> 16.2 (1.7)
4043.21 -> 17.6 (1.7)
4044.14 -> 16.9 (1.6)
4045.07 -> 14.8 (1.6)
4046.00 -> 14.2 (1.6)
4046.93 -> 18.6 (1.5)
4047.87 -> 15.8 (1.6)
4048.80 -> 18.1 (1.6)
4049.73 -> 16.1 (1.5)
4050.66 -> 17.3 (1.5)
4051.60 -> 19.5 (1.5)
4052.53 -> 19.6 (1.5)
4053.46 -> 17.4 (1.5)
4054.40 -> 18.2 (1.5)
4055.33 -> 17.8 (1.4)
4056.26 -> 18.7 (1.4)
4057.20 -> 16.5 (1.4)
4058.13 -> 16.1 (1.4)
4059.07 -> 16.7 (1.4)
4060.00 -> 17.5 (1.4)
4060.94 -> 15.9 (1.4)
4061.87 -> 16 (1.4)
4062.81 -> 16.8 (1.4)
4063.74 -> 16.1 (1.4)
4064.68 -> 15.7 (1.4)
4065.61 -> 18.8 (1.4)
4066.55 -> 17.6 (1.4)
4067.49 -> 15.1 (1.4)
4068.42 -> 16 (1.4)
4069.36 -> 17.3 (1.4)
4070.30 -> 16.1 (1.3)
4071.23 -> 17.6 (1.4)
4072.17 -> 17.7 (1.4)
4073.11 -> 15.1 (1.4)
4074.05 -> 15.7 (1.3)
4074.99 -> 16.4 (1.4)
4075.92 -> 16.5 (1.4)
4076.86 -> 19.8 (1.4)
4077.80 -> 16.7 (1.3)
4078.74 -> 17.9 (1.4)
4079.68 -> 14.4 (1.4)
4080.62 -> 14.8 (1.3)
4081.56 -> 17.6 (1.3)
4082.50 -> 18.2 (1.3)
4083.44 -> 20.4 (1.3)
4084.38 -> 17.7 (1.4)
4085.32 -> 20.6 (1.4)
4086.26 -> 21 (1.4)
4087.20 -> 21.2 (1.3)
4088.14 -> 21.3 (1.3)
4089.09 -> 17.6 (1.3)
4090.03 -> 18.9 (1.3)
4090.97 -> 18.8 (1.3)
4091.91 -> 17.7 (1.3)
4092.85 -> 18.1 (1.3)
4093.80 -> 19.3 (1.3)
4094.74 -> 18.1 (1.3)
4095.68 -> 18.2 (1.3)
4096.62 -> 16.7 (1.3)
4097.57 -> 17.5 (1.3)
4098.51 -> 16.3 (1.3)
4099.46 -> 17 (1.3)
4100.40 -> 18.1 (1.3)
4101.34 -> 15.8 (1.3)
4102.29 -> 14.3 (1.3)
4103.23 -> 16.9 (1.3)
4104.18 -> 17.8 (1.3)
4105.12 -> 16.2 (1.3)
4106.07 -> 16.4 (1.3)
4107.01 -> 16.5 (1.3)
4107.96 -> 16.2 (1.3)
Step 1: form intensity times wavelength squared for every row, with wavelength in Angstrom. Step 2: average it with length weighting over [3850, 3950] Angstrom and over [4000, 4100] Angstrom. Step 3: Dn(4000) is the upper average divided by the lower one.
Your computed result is 1.91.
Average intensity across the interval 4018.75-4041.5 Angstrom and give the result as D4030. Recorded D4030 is 18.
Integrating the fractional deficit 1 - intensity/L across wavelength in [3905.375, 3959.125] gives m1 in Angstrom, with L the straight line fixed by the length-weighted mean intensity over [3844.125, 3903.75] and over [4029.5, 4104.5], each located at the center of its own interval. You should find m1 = 7.9 Angstrom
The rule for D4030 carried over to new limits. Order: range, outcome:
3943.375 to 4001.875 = 12.6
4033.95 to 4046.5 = 17.4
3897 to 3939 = 9.96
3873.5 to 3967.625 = 10.1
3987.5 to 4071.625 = 17.3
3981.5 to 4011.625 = 16.7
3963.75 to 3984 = 9.87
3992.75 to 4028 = 17.5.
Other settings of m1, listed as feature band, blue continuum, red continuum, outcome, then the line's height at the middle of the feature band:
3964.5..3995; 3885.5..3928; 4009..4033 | 6.4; 15.7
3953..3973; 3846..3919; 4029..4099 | 6.9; 13.6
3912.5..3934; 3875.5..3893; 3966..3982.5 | 0.9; 9.93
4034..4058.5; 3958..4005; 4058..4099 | -2.4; 16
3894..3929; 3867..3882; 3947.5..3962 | -2.3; 10.7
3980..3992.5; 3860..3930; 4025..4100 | -1.6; 14.4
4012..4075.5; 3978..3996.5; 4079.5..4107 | -1.9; 16.9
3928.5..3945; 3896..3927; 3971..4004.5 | 8.0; 12.8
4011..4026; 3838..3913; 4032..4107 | -2.9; 15.4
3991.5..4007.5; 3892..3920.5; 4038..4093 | -1.5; 15.2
